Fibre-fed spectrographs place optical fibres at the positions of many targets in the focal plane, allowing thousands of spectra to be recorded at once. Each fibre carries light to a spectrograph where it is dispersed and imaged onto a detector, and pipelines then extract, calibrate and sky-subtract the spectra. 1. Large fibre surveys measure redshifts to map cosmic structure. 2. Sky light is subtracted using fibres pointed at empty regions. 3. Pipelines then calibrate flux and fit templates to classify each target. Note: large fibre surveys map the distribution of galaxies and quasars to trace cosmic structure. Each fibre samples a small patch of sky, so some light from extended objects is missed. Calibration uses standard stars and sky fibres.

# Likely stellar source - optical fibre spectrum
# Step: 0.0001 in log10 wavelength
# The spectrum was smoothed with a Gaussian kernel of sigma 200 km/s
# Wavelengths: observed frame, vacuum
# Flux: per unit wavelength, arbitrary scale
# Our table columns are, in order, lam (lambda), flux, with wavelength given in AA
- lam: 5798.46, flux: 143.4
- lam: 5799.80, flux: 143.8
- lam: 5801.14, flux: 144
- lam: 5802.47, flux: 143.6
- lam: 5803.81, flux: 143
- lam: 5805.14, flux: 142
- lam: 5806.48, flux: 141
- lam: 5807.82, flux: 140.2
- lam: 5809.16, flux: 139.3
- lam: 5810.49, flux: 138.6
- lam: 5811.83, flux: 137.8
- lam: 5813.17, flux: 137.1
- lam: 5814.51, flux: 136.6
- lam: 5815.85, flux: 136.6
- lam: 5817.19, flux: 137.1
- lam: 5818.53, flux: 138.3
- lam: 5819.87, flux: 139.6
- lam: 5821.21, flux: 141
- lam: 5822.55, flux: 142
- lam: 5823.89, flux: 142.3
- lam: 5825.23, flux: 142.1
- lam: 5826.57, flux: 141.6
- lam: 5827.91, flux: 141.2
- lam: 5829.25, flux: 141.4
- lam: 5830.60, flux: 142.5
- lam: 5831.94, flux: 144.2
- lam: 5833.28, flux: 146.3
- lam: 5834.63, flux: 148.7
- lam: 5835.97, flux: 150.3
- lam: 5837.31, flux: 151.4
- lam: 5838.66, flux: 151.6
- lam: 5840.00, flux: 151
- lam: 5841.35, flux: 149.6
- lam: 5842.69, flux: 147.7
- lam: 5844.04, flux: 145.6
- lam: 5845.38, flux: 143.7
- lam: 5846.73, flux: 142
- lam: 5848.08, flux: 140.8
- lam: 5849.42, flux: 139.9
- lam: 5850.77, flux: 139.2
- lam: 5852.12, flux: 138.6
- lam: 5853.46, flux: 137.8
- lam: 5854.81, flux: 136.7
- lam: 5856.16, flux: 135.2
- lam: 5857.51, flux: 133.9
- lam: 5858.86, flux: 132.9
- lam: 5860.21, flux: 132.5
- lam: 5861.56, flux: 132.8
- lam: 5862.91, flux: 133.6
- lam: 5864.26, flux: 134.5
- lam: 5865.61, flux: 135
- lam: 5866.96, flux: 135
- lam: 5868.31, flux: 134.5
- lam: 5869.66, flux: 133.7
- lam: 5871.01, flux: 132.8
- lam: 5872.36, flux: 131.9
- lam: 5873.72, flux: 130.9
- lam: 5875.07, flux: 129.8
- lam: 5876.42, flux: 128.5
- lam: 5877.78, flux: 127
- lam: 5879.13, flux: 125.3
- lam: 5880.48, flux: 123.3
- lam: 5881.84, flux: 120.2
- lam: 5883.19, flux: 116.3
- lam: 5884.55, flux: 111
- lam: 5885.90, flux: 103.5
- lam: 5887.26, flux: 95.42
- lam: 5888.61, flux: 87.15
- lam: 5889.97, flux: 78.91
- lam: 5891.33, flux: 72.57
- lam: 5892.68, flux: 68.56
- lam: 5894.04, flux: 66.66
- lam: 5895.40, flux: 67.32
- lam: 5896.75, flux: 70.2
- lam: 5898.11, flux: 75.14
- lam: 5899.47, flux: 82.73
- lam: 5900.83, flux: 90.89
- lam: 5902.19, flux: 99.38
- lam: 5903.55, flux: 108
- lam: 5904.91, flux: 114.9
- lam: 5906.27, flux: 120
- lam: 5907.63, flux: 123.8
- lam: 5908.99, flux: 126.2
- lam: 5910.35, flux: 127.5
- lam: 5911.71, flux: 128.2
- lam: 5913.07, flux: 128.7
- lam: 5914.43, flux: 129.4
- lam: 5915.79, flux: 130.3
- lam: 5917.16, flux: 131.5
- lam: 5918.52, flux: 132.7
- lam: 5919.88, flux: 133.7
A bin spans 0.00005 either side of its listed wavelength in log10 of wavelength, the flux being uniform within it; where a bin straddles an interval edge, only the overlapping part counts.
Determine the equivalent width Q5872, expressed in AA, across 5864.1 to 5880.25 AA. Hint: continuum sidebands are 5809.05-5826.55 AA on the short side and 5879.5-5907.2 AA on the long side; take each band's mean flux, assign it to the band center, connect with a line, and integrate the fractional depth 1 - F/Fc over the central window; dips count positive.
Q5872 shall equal -3.7 AA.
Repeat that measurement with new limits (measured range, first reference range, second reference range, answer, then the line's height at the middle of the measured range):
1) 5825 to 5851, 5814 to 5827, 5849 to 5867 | -1.4 AA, 138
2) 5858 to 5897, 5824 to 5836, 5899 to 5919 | 4.6 AA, 129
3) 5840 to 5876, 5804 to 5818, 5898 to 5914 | -3.3 AA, 126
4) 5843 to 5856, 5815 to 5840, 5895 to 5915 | -0.7 AA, 133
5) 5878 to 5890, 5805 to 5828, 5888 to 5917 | 0.0 AA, 109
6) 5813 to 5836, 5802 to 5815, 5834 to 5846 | 0.5 AA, 144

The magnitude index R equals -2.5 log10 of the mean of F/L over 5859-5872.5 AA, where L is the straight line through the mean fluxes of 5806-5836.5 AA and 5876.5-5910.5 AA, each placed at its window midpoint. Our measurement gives -0.16 mag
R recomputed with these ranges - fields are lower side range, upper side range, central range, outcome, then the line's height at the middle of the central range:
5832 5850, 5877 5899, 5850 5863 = -0.05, 129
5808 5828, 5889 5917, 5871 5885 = -0.12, 112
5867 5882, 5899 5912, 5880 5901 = 0.33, 121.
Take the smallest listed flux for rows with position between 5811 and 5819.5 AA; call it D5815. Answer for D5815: 136.6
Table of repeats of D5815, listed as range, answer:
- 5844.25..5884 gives 116.3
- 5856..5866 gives 132.5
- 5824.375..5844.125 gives 141.2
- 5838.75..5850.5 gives 139.9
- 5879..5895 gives 66.66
